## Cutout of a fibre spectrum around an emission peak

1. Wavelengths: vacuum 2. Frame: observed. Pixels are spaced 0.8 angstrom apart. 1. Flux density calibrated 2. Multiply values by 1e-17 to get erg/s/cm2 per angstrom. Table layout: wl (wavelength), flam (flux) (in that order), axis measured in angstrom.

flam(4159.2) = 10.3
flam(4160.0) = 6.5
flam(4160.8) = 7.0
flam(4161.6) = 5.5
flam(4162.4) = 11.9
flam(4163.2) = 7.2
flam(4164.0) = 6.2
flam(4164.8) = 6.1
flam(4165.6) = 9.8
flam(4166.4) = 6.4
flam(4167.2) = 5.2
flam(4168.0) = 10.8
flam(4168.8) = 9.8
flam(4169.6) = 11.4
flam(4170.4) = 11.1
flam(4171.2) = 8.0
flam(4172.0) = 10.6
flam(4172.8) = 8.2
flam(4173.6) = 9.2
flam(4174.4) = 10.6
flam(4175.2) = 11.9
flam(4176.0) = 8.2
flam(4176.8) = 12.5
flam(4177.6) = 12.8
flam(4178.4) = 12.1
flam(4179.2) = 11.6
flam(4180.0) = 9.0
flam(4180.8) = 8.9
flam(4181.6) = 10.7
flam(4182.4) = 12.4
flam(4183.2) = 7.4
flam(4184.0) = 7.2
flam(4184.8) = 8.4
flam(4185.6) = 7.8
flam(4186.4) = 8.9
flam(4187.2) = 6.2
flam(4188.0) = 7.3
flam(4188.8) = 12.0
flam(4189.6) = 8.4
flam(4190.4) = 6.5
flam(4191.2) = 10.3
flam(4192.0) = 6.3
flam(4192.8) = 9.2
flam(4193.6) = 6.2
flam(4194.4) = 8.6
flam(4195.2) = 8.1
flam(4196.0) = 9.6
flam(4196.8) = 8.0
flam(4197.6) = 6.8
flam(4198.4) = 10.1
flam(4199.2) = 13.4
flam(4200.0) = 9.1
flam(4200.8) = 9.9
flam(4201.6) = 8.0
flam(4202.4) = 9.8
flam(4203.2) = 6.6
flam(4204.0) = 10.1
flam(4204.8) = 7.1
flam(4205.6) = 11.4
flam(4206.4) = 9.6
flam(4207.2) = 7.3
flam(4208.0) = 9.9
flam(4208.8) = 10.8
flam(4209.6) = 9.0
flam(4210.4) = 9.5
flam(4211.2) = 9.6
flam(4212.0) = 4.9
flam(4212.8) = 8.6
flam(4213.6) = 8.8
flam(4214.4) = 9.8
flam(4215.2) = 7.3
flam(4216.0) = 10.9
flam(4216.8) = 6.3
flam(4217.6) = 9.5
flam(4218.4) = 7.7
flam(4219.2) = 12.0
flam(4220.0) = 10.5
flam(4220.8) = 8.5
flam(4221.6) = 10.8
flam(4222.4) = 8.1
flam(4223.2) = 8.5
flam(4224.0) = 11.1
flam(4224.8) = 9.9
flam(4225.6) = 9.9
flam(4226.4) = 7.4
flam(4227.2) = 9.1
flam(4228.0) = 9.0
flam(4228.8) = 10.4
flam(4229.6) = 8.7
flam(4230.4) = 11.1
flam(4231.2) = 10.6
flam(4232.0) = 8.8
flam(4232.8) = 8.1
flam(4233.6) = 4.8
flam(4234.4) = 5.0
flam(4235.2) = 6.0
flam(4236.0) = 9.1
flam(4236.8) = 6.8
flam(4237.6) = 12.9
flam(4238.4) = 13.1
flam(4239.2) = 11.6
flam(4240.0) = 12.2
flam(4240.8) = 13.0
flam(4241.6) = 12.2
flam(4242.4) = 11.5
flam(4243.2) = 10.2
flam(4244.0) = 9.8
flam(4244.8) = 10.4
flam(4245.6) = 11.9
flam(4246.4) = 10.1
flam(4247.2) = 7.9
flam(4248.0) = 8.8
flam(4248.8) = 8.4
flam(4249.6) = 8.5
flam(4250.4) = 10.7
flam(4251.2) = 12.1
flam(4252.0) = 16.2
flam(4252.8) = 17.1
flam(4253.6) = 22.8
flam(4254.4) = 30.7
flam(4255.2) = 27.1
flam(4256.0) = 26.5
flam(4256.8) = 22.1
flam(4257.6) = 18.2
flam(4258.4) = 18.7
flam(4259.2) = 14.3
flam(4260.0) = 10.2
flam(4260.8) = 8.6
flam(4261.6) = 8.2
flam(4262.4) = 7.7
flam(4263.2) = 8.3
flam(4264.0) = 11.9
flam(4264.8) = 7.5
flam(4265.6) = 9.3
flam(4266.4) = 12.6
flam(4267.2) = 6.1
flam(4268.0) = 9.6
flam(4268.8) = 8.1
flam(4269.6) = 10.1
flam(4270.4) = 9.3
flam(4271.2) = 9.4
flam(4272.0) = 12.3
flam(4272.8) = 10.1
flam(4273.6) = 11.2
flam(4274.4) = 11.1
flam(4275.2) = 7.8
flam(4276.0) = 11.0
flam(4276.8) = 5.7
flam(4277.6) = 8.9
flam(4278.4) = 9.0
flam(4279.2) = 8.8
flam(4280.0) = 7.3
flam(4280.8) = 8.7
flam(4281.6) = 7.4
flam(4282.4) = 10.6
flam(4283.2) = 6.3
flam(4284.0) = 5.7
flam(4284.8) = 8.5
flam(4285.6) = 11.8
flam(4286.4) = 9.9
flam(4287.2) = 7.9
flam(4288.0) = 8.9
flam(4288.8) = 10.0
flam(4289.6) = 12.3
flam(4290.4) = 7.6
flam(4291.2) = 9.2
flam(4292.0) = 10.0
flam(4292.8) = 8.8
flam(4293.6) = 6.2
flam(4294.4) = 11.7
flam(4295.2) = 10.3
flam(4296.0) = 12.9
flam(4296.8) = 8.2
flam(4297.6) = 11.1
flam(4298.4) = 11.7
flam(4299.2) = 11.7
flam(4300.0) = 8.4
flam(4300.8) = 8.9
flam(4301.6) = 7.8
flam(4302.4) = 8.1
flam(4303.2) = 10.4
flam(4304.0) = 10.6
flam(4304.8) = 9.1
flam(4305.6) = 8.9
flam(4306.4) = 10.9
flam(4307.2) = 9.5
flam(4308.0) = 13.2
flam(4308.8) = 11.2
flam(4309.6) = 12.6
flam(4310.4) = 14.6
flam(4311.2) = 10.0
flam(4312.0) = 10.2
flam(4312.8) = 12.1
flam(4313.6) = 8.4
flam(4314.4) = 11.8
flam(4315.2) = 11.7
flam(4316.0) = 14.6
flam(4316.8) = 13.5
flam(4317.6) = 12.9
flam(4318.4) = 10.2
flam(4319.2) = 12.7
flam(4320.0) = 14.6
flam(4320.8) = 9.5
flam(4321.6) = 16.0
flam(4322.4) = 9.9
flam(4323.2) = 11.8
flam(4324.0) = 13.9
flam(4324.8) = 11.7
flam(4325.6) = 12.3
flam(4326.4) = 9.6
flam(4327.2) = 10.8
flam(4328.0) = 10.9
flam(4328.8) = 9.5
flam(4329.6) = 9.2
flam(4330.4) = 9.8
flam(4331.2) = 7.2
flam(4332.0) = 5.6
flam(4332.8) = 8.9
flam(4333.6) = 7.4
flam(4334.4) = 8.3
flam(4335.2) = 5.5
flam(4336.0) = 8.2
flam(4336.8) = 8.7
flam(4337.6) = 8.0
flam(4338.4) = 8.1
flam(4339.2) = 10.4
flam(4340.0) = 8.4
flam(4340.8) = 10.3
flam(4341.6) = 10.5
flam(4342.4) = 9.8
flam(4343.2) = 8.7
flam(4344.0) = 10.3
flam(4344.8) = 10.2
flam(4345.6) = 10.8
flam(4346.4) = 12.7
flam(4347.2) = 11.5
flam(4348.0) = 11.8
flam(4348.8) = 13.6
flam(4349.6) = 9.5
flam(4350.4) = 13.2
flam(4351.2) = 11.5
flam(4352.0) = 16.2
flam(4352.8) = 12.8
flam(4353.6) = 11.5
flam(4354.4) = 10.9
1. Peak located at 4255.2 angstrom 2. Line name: [O II] 3727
